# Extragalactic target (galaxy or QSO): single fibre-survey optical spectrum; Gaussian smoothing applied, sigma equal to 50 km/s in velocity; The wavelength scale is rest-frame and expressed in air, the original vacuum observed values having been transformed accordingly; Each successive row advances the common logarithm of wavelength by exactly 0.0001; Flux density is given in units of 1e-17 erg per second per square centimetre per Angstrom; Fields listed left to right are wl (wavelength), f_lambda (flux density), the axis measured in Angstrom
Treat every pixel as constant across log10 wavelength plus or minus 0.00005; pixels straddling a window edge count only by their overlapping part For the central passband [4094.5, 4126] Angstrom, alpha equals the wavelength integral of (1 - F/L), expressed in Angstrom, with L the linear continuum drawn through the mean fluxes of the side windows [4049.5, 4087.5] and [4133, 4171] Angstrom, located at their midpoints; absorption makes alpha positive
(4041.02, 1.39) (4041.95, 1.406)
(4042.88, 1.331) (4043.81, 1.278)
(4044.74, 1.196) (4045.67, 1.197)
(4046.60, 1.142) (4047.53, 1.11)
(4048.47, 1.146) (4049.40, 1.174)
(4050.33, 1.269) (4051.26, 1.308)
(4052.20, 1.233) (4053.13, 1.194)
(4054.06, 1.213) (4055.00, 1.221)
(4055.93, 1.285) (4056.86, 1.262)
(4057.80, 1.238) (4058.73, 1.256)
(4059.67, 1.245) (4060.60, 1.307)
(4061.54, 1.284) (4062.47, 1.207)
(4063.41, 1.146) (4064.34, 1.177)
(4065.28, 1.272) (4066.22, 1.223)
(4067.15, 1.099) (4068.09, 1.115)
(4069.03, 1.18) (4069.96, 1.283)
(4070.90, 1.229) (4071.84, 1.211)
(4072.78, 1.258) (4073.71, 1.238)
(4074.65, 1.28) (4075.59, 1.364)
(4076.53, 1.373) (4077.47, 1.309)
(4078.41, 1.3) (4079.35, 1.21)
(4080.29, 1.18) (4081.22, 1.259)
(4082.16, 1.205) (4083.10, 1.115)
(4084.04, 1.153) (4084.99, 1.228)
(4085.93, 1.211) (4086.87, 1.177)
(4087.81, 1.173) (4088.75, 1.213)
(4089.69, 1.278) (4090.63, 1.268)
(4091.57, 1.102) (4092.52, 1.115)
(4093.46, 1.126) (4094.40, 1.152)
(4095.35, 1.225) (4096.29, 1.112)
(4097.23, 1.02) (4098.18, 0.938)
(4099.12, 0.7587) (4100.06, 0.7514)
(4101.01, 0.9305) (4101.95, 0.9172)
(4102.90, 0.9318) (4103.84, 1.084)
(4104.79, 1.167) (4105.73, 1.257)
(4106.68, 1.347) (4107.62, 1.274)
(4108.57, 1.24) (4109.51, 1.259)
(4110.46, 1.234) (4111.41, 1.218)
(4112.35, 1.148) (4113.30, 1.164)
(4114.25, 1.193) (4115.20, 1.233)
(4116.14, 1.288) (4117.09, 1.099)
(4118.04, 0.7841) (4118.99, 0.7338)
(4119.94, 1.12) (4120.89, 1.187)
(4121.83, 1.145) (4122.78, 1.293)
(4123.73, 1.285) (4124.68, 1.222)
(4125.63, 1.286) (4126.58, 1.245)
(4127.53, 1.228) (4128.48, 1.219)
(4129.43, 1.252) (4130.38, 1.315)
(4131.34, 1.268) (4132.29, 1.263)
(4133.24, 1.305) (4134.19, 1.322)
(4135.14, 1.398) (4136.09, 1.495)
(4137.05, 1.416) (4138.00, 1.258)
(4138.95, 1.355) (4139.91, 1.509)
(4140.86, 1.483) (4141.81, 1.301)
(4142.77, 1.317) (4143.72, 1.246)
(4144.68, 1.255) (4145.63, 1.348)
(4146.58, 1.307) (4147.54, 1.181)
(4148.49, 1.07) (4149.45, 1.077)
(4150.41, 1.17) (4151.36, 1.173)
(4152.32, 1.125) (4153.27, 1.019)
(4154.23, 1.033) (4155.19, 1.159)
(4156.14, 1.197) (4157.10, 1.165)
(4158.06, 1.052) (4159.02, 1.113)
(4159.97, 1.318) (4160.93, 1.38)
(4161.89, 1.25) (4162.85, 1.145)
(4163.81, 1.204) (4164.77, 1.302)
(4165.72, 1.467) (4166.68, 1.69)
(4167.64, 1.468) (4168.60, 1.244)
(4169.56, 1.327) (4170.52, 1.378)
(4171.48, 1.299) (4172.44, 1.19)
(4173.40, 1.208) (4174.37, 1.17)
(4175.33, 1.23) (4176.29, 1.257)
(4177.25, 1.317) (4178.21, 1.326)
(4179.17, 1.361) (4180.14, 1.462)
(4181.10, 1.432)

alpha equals 3.5 Angstrom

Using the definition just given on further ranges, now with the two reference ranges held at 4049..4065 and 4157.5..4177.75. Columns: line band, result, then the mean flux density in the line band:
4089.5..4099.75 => 1.35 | 1.09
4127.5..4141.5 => -0.78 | 1.34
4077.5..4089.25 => 0.40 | 1.21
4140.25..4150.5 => 0.15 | 1.26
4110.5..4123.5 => 1.37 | 1.13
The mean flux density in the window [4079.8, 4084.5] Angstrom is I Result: 1.18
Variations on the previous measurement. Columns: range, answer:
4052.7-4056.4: 1.23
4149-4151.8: 1.14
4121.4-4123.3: 1.22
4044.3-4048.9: 1.16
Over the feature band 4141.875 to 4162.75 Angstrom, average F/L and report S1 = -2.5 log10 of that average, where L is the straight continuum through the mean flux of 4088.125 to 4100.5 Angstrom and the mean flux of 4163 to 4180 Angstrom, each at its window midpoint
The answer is 0.06 mag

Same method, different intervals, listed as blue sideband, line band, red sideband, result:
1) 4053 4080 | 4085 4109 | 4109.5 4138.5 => 0.109 mag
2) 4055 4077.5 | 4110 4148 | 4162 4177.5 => 0.028 mag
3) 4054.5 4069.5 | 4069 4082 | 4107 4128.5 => -0.048 mag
